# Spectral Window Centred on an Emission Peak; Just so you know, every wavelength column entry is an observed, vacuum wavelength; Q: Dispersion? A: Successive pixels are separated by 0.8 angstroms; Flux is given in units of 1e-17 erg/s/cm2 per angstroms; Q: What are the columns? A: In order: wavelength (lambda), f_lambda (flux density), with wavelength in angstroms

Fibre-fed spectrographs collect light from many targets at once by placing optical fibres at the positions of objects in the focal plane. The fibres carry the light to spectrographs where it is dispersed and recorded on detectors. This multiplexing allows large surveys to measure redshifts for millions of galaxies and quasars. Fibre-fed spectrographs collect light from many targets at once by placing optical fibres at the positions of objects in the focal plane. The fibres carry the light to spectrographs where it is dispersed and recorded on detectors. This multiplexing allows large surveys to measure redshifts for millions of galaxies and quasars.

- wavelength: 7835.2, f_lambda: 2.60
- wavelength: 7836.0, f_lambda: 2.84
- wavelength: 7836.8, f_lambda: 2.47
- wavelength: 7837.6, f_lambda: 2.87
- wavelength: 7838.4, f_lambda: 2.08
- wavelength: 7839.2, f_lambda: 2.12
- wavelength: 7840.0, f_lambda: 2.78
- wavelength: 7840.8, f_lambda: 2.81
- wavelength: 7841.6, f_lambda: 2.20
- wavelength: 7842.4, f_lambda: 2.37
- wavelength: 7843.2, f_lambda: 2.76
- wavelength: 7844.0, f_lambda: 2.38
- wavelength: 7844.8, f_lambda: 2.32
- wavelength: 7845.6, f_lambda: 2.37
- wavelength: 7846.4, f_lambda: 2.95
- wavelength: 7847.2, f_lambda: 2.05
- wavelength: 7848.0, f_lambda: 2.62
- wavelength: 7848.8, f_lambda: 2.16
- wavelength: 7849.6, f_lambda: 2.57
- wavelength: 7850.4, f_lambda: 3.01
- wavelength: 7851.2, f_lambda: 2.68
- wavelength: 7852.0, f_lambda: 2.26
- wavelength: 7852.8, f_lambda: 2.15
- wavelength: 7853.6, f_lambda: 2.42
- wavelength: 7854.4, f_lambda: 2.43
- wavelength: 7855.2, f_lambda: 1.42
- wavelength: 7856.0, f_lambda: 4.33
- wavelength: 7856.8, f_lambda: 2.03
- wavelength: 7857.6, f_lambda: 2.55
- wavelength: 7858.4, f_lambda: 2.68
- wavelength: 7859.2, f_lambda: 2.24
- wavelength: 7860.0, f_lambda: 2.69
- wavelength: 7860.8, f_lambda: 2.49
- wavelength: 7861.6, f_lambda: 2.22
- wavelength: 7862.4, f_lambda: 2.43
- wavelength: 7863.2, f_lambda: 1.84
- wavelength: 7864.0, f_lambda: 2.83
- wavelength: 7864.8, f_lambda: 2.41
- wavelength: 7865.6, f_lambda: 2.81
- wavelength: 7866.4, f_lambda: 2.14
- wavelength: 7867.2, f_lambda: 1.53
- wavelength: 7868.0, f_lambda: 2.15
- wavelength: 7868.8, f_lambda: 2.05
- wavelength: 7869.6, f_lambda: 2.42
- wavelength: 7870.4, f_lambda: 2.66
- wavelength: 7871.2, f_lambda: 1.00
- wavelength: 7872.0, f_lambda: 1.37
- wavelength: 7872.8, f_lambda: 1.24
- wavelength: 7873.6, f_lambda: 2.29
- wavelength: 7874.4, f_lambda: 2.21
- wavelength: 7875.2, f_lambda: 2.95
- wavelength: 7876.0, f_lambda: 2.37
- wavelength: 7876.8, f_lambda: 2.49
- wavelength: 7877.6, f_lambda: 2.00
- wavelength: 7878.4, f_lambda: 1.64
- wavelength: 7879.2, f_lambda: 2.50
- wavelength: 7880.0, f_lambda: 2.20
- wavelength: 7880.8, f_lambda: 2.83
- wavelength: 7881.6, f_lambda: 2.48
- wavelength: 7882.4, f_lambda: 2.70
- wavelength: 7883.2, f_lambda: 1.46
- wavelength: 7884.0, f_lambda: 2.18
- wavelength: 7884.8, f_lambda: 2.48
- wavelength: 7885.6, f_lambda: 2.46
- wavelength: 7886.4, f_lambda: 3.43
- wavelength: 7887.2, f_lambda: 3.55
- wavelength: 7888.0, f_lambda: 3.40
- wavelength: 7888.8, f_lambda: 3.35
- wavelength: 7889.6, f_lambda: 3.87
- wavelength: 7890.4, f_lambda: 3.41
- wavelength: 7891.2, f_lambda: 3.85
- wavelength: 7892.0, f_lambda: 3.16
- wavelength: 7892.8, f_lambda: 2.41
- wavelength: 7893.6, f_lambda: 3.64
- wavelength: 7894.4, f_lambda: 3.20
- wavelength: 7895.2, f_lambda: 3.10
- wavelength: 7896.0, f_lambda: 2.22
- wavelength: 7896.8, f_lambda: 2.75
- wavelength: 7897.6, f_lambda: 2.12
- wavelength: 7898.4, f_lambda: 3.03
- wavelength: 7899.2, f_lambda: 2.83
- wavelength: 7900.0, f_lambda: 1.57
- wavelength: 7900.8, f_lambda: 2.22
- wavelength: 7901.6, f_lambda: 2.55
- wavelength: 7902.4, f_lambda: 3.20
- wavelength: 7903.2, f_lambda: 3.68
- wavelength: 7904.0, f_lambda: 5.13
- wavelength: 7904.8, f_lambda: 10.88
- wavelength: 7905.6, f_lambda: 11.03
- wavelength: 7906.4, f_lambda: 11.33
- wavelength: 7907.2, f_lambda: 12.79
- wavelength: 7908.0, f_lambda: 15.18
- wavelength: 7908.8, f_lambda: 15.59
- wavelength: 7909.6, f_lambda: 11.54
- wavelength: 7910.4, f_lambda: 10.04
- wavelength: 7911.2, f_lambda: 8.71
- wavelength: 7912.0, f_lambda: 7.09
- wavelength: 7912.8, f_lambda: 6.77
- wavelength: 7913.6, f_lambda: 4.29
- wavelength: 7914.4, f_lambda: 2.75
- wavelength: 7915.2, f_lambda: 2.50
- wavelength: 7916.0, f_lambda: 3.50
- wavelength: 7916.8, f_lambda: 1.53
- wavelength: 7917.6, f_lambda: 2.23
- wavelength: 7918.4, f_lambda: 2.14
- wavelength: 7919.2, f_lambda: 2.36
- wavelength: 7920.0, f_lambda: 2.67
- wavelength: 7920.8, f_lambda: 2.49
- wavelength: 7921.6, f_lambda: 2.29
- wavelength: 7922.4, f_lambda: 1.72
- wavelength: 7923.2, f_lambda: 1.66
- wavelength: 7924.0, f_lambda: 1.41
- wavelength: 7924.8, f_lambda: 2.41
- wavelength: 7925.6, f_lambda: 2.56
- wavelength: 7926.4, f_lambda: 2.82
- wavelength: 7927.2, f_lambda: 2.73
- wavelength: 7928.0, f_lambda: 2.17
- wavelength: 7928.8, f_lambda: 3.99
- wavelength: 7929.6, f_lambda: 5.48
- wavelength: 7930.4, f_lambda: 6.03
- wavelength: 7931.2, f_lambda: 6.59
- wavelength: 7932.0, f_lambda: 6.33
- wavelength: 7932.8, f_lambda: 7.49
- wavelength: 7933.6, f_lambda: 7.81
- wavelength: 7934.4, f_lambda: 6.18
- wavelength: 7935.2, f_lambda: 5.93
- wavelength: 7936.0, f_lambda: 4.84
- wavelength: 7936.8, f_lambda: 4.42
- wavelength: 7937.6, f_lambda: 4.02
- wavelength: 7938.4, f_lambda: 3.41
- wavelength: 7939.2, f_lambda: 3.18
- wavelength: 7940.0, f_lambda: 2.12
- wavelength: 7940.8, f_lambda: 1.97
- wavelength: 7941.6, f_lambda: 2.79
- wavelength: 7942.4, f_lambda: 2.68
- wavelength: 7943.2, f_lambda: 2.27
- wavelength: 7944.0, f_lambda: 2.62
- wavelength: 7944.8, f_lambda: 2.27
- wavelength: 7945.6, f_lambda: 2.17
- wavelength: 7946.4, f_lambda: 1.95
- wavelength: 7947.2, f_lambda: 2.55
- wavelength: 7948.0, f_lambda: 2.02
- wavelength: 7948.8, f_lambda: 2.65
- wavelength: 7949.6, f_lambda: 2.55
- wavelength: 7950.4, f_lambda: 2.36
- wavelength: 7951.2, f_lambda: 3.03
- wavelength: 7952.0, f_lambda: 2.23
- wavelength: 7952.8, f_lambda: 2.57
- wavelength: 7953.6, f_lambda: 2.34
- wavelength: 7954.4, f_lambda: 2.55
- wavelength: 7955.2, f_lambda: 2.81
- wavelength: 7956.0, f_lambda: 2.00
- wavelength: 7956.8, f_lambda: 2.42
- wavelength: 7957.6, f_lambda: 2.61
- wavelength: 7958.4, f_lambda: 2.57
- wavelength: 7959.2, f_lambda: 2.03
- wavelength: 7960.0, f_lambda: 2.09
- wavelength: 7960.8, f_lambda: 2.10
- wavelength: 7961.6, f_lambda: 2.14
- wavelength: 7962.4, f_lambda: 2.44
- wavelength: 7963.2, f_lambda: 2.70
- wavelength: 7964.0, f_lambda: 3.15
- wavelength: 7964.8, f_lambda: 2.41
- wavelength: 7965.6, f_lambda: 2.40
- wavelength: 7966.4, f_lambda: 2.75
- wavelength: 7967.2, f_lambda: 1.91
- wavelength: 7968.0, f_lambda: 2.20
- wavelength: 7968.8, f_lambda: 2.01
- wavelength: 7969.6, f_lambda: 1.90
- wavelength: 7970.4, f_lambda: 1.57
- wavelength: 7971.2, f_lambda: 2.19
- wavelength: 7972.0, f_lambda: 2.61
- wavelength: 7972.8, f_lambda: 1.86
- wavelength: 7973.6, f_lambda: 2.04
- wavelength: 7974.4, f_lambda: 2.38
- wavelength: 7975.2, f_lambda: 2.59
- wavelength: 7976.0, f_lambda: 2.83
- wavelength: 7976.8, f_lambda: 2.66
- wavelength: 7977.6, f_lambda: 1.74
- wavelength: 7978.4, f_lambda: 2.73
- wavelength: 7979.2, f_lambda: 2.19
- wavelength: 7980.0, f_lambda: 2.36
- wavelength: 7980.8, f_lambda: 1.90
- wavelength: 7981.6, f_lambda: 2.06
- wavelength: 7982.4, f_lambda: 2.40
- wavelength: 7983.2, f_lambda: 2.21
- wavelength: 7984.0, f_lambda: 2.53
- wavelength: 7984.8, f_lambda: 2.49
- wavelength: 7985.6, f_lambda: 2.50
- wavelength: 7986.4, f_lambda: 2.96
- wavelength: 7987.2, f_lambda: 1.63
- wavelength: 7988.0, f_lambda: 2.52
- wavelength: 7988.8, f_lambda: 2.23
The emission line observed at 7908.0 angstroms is Halpha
